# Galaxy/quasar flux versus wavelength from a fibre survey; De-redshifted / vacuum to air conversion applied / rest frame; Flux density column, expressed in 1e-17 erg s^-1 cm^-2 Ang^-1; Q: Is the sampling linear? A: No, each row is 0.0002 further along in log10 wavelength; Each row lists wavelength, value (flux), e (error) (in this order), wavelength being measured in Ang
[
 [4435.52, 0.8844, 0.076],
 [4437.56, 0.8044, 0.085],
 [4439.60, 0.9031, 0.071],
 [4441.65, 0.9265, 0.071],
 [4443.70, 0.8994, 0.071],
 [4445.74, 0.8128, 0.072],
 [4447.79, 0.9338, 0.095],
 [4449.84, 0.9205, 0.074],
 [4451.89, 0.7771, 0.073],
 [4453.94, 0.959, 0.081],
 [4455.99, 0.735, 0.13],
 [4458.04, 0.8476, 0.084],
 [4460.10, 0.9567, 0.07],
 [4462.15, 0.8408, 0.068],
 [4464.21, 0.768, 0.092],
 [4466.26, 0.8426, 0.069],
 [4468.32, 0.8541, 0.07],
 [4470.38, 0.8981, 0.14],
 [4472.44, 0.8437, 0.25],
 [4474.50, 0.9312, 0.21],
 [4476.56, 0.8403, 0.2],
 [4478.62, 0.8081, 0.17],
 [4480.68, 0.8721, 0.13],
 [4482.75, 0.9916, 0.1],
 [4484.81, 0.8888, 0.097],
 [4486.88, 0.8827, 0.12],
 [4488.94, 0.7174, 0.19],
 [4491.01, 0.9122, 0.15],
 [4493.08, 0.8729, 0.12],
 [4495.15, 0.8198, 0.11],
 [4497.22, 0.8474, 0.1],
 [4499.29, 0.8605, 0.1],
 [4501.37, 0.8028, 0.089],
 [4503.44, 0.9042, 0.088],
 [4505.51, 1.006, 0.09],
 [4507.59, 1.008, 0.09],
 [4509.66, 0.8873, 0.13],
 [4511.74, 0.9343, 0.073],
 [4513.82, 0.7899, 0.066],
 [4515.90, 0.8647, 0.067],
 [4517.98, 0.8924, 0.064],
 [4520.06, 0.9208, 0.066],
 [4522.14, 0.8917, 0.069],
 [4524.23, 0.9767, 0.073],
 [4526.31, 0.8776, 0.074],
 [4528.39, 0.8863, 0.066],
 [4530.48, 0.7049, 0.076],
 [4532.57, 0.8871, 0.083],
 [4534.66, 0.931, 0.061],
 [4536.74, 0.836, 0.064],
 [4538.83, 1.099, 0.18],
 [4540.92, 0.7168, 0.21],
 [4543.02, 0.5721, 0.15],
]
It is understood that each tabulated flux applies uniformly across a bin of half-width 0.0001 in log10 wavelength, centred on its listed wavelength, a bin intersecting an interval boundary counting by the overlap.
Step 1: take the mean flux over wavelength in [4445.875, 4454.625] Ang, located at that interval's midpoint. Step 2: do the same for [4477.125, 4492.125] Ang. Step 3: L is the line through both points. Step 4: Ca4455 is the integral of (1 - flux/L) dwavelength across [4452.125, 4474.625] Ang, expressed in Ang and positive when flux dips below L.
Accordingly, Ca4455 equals 0.6 Ang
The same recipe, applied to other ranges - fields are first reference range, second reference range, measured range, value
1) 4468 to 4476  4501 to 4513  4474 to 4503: 1.39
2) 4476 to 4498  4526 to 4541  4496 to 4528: -1.03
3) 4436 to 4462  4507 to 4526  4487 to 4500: 0.76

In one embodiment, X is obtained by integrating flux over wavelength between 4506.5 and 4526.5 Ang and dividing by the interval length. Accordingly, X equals 0.906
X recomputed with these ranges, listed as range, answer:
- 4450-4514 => 0.87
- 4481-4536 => 0.883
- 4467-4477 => 0.874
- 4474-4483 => 0.877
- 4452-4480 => 0.854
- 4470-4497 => 0.866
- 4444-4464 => 0.862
